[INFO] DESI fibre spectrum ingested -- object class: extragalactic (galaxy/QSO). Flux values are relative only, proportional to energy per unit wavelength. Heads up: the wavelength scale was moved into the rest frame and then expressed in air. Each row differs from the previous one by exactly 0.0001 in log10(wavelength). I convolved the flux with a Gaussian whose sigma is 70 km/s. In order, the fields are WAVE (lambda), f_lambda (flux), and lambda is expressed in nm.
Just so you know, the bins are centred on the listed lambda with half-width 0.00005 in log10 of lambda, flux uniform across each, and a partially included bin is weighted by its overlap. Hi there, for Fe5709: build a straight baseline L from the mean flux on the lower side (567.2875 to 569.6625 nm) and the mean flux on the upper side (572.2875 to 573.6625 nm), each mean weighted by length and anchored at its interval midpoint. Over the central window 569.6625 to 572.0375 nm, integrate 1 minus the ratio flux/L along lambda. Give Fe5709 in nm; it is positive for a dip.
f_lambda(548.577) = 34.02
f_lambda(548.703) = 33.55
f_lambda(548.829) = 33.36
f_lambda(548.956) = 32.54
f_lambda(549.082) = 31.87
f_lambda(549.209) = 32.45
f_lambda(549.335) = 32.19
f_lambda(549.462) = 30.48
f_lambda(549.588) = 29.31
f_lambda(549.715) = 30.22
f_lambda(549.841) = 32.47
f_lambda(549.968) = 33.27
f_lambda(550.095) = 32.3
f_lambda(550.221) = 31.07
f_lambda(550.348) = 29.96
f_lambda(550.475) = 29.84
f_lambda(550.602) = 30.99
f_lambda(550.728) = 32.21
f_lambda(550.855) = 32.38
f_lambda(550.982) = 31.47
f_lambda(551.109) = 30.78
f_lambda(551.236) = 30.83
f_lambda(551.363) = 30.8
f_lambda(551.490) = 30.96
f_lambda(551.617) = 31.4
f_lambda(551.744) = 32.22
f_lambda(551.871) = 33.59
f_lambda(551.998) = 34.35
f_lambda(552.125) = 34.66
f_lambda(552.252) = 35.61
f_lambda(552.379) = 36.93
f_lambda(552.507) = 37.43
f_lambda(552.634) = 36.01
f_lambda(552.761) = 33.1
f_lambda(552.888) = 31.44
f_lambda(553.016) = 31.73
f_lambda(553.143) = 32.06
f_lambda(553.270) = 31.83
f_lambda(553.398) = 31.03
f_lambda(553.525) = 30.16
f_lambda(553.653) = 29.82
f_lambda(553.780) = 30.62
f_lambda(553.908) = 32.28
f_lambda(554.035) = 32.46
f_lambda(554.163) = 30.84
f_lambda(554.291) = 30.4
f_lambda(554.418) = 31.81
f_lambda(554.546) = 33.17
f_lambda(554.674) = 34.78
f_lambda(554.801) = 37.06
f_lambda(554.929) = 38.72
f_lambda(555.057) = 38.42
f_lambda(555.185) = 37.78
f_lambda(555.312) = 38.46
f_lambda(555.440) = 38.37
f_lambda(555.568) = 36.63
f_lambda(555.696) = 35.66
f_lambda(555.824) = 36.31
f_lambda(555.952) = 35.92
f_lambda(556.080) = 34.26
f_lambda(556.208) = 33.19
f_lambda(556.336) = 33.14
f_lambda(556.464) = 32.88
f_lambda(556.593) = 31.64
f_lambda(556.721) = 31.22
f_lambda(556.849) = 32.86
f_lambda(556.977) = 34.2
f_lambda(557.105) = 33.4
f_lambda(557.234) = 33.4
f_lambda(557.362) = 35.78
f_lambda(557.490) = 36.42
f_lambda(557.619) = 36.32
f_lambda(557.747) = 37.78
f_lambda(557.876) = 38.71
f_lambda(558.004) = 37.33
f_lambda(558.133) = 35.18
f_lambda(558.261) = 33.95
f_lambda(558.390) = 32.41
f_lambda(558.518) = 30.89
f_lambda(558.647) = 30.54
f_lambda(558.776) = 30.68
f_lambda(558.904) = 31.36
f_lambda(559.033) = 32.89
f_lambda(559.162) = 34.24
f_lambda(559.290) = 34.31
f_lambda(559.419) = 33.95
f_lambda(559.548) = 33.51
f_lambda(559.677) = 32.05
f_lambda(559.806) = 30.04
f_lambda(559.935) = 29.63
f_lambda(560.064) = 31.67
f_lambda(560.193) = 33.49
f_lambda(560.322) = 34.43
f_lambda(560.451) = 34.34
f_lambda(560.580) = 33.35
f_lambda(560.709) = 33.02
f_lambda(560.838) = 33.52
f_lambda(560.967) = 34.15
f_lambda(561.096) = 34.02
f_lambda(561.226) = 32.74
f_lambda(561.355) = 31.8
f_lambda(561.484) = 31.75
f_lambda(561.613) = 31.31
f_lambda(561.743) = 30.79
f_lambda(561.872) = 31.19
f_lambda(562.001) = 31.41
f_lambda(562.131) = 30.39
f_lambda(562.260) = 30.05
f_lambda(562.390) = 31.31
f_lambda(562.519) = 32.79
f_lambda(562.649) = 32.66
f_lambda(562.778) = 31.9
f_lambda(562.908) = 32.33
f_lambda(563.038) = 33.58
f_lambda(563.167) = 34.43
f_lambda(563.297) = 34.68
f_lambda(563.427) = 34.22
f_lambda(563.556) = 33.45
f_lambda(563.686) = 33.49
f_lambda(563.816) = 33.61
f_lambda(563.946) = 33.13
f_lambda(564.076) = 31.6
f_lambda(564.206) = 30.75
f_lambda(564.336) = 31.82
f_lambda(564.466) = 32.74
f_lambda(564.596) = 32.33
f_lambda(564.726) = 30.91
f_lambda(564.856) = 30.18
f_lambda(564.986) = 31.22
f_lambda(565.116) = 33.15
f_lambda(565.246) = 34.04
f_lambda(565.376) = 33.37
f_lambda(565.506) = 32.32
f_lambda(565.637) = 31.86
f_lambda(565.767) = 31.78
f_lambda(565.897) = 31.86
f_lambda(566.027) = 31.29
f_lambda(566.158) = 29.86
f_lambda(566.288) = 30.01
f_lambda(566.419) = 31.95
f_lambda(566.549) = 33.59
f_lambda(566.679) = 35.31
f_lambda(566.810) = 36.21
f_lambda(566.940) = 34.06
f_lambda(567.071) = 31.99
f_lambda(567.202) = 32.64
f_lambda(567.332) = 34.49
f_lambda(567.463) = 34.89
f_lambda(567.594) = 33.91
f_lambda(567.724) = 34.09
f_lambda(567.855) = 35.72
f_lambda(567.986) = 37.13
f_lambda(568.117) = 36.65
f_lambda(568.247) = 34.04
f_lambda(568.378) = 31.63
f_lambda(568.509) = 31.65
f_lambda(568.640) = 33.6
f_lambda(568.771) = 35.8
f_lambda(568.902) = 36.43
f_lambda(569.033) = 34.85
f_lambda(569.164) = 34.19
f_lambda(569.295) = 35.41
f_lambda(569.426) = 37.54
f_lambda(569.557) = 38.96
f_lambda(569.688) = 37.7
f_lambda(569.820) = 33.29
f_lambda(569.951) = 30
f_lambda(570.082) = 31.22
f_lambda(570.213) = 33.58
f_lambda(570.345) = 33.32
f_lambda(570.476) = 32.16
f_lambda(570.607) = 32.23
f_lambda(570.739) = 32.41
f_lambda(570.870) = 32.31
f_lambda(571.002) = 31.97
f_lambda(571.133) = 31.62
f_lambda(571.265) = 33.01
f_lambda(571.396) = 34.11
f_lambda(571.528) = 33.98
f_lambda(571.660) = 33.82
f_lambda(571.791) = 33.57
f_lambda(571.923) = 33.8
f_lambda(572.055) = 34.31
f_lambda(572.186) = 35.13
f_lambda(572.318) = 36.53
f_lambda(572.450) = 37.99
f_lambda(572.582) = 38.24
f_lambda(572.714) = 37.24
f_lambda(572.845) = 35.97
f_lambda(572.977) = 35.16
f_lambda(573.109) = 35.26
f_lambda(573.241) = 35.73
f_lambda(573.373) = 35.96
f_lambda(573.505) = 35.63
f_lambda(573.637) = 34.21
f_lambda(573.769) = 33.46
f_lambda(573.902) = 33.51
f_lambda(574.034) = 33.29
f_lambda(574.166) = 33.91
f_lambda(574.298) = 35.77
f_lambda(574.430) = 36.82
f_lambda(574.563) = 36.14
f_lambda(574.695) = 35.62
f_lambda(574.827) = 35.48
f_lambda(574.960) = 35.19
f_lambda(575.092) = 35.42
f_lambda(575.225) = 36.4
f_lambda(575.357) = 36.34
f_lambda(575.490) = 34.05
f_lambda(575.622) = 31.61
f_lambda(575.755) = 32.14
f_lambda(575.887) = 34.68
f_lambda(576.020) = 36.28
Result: 0.18 nm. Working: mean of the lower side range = 35.1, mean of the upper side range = 36.2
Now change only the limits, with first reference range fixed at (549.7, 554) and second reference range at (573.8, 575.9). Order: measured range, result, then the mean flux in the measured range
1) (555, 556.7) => -0.14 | 35.5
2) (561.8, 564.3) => 0.08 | 32.5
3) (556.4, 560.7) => -0.06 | 33.5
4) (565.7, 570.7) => 0.03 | 33.8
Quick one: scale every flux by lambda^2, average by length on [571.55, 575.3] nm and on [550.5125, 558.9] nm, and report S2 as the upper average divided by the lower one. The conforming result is 1.1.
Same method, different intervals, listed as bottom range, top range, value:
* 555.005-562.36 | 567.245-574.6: 1.07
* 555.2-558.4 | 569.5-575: 1.04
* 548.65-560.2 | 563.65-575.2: 1.08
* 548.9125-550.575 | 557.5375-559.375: 1.12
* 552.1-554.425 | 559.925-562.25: 1.02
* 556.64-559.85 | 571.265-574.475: 1.10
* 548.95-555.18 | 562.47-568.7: 1.06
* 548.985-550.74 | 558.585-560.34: 1.07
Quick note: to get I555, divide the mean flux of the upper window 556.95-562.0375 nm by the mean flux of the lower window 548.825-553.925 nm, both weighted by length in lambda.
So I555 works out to 1.04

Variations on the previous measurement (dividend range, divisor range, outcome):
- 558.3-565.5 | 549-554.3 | 1.01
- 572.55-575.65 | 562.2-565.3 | 1.09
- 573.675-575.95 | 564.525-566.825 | 1.08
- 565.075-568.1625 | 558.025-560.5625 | 1.02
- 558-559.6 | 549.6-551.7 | 1.06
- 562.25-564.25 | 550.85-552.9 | 0.99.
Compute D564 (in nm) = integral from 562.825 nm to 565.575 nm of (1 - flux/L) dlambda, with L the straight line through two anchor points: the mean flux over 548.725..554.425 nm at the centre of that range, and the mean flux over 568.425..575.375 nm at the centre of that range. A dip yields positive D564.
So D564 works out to 0.08 nm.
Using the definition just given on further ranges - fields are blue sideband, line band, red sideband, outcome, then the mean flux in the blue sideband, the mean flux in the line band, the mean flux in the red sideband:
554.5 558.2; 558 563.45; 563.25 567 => 0.230 nm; 35.5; 32.6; 32.6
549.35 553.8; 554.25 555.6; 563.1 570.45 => -0.151 nm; 32.1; 36.1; 33.5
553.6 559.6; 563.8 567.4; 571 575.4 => 0.233 nm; 34.2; 32.4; 35.1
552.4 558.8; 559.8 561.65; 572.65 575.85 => 0.086 nm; 34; 32.7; 35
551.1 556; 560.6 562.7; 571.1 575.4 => 0.138 nm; 33.8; 32.1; 35.1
